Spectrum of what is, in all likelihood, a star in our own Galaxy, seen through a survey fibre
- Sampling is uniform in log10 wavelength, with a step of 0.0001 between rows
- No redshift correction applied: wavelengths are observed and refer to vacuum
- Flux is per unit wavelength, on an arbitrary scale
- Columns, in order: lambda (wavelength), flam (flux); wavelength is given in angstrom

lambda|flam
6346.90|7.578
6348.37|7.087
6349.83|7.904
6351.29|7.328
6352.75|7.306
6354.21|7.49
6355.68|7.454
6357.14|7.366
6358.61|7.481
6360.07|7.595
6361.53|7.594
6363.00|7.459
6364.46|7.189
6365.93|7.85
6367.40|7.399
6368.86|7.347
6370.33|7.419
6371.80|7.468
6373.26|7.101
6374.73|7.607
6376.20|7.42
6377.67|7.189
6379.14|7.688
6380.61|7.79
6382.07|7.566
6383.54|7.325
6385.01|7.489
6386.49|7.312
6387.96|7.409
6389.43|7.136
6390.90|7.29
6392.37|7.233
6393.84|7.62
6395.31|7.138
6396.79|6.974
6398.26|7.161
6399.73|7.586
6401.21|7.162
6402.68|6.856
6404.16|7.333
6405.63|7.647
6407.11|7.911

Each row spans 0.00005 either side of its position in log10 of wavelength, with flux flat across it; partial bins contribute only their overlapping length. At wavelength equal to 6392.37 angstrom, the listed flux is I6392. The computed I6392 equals 7.233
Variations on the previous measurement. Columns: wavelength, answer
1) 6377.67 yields 7.189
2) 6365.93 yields 7.85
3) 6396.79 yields 6.974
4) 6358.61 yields 7.481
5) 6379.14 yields 7.688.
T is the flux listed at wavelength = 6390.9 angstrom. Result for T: 7.29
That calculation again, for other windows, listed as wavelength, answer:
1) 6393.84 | 7.62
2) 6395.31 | 7.138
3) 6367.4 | 7.399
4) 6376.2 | 7.42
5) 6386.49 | 7.312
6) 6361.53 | 7.594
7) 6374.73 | 7.607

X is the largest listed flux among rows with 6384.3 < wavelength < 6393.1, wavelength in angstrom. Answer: 7.489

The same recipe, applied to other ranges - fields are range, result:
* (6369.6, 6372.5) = 7.468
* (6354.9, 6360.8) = 7.595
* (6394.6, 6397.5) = 7.138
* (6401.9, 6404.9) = 7.333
